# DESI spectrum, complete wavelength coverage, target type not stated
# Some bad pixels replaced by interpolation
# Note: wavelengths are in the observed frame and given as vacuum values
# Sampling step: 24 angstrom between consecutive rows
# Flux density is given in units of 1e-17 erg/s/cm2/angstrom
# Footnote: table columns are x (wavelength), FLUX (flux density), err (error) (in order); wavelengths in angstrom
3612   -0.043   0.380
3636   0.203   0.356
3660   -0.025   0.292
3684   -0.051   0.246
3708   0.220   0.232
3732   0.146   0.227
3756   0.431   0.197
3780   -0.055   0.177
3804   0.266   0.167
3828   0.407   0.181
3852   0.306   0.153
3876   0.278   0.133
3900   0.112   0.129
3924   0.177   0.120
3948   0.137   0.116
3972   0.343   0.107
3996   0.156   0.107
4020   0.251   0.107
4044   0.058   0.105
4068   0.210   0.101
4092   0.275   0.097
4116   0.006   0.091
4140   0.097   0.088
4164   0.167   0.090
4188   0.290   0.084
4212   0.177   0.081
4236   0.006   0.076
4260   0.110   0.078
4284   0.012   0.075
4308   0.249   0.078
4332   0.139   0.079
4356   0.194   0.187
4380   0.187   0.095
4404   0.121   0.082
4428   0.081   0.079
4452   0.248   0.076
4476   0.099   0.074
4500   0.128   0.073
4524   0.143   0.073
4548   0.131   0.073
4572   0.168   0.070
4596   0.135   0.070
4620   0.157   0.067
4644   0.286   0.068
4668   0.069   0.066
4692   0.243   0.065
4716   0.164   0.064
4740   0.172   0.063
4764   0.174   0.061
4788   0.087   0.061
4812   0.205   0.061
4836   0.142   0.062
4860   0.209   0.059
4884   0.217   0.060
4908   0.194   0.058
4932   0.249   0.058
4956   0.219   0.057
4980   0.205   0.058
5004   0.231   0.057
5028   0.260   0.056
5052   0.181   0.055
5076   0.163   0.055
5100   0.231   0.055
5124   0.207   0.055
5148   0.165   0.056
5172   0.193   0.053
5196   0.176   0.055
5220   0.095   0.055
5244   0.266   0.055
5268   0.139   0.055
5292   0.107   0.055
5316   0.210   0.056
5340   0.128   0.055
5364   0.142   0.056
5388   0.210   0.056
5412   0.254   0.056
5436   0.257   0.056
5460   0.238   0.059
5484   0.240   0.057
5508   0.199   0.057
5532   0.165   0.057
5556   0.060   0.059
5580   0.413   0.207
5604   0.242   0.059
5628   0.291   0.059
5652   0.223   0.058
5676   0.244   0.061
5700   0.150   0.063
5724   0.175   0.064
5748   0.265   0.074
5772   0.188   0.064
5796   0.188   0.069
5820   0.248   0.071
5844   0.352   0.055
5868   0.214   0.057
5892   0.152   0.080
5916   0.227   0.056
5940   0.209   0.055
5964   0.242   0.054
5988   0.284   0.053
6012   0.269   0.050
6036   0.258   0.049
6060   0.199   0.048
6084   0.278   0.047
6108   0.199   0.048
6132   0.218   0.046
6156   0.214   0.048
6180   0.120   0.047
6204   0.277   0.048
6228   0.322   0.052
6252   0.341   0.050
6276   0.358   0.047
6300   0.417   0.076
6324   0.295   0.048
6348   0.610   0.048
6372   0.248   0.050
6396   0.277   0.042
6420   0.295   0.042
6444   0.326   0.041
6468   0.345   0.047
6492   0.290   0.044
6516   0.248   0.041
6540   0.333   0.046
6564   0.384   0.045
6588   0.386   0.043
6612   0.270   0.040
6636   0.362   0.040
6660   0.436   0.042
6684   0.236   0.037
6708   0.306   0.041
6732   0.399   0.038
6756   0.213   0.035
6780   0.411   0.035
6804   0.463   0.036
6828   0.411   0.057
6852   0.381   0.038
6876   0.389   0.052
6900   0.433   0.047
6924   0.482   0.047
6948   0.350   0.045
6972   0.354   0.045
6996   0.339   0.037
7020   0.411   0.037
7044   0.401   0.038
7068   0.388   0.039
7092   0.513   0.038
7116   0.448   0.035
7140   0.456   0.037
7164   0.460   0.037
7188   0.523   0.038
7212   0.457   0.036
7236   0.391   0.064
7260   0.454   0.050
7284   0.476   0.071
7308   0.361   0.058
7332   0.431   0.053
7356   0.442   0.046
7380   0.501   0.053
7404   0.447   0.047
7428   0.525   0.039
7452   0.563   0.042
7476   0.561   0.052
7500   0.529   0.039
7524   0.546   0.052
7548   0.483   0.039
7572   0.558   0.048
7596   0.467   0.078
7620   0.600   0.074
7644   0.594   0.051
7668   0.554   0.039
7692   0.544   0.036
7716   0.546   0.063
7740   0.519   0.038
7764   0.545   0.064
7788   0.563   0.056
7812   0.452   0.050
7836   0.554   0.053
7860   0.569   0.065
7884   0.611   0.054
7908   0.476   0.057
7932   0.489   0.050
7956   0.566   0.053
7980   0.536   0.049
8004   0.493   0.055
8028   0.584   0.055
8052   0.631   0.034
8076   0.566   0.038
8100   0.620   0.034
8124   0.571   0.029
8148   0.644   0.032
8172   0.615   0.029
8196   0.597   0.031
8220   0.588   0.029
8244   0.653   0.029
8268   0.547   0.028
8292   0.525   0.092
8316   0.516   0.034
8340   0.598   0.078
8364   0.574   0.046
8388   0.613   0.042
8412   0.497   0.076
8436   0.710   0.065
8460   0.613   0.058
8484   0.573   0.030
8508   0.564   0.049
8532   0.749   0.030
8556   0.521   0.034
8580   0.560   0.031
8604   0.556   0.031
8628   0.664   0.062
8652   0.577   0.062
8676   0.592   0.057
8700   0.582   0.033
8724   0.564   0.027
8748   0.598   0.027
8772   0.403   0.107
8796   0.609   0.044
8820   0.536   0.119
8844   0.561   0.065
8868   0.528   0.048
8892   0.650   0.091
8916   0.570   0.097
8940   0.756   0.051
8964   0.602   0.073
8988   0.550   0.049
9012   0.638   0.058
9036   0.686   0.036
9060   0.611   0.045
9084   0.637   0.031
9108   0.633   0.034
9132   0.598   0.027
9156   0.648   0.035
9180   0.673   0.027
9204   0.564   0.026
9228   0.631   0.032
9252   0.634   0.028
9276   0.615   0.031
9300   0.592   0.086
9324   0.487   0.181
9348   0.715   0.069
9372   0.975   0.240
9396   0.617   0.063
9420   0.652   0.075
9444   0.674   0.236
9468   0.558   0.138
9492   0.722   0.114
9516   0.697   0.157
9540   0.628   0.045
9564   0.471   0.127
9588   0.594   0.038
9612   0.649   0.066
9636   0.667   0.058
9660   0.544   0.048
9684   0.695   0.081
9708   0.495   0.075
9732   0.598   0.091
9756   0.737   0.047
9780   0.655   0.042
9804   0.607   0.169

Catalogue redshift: 0.703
